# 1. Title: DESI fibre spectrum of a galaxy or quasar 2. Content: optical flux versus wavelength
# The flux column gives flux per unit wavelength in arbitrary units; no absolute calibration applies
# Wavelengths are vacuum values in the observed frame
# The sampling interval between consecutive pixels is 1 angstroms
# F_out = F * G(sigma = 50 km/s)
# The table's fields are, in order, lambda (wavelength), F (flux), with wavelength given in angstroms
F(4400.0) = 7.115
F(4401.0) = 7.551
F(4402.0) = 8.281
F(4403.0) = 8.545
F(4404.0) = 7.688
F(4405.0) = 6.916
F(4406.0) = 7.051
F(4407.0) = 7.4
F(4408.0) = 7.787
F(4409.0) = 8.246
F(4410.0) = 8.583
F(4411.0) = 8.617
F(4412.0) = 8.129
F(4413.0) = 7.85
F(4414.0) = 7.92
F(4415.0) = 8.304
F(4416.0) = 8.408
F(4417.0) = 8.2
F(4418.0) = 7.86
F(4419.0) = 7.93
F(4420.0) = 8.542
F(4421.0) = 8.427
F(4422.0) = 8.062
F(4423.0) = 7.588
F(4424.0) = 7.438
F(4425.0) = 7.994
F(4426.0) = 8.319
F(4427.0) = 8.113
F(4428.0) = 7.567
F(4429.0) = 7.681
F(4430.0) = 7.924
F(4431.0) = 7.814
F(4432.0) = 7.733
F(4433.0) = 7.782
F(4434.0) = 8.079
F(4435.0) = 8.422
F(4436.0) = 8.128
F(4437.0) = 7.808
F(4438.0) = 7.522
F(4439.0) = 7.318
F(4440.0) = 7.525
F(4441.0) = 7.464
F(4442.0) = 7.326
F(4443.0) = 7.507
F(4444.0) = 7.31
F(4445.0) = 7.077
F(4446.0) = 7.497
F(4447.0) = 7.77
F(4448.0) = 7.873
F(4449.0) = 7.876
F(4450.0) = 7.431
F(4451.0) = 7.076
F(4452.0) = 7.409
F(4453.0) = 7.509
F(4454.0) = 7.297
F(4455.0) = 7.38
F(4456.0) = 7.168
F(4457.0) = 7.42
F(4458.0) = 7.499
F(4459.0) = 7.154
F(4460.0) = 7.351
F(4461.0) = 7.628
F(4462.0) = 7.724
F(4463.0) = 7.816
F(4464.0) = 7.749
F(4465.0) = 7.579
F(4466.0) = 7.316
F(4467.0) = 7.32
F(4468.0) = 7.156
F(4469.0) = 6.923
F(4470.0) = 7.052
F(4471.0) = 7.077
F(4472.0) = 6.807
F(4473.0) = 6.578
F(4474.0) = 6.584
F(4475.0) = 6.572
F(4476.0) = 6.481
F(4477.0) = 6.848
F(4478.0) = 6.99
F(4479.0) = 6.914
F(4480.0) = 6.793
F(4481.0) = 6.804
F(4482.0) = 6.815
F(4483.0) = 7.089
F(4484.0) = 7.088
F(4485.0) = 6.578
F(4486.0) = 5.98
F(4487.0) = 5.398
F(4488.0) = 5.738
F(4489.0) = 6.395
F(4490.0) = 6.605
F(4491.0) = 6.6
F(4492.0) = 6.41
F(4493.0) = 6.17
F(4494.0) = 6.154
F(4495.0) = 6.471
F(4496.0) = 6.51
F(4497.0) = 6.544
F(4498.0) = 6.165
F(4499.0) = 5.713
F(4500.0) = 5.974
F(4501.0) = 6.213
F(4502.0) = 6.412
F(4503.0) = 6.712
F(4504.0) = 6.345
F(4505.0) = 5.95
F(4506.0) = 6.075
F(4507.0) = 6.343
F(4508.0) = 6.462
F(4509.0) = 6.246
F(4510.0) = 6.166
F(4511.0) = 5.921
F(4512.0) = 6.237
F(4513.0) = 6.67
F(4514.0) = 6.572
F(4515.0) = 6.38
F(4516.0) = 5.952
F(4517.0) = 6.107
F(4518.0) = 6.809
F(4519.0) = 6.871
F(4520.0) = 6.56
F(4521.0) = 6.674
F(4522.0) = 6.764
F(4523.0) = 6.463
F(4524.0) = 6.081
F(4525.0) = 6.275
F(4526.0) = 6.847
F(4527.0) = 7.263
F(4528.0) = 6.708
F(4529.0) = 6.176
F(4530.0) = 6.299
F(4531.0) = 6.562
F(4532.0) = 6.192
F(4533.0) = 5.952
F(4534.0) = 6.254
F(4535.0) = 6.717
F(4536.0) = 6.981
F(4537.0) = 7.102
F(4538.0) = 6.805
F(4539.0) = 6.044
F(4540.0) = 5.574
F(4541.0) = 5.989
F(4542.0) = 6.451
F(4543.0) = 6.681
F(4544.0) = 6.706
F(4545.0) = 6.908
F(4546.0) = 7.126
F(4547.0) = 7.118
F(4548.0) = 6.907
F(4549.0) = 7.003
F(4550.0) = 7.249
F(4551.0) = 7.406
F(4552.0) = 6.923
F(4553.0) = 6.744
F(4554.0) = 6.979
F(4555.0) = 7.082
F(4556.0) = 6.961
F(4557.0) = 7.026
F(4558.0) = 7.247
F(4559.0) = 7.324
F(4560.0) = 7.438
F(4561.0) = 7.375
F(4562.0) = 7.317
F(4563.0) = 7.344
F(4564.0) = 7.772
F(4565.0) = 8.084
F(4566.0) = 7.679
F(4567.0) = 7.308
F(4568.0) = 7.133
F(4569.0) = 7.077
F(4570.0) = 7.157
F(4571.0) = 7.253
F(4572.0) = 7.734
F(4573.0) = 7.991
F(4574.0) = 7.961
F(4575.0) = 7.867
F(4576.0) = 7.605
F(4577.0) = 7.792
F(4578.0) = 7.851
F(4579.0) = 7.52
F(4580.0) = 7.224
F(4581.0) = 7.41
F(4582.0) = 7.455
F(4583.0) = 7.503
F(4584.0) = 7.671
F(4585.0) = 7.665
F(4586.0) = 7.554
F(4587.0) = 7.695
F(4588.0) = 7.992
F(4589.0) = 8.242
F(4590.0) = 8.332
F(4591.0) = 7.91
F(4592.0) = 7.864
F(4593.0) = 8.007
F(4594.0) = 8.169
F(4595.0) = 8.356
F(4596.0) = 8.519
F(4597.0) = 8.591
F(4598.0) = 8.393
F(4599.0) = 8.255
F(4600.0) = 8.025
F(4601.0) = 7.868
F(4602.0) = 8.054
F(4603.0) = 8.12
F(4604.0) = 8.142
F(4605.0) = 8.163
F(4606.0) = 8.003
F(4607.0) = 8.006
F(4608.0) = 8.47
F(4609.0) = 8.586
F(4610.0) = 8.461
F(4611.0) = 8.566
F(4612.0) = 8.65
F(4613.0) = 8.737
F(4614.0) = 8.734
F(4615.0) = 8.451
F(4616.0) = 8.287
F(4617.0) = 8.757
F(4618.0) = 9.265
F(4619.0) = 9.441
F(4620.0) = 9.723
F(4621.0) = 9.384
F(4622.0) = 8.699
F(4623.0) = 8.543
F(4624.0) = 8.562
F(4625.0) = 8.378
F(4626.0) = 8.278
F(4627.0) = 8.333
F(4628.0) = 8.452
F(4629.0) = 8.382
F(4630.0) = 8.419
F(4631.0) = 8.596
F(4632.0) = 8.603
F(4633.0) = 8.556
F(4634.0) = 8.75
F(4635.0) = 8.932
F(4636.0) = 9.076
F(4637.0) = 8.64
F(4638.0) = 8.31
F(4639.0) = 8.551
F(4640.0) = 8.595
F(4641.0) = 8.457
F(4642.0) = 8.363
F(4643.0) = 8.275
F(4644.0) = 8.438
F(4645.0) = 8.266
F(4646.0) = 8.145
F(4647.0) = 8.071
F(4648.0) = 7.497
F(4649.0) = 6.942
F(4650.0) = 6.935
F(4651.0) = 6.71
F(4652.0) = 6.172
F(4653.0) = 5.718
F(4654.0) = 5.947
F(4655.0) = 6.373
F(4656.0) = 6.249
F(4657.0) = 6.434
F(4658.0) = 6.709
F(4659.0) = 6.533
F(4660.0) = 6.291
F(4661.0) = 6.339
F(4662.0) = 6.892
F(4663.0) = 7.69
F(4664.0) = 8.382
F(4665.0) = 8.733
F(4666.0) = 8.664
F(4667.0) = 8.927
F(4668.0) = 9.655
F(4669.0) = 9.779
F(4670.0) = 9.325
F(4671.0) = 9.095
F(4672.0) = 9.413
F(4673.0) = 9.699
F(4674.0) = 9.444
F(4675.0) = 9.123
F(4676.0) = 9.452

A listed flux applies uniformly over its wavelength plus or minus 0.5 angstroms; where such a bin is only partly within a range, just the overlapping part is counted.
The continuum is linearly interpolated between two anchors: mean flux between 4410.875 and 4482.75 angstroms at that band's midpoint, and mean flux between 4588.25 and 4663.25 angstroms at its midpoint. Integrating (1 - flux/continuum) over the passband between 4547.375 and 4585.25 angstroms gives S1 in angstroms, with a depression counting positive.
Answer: 2.4 angstroms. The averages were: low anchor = 7.53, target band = 7.39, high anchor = 8.06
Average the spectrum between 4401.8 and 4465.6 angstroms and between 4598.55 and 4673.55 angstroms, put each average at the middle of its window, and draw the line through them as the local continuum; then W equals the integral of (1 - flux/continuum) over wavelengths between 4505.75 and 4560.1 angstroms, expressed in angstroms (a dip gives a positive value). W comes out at 9.2 angstroms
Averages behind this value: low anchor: 7.75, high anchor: 8.19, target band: 6.62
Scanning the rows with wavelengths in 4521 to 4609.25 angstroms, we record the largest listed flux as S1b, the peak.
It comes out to 8.591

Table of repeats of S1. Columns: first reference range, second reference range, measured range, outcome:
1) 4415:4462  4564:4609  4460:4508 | 6.72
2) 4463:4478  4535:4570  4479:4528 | 4.29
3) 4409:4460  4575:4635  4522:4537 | 2.87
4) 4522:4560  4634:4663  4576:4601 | -3.08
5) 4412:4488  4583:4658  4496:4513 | 3.15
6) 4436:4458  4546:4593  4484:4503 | 3.08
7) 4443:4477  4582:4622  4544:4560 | 1.78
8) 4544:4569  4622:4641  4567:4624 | -1.45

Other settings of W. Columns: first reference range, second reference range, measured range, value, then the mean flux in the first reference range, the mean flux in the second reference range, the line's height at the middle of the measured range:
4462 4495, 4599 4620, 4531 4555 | 2.9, 6.77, 8.47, 7.61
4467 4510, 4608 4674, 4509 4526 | 1.0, 6.5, 8.21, 6.82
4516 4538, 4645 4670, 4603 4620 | -3.5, 6.55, 7.38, 7.09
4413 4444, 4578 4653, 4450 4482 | 3.2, 7.88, 8.21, 7.95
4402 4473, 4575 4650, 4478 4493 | 2.5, 7.68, 8.27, 7.84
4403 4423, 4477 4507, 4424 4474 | -1.7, 8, 6.41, 7.27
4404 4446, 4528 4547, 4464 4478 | 0.6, 7.84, 6.5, 7.29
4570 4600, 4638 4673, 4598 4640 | -3.9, 7.87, 7.76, 7.81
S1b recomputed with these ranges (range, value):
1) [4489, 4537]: 7.263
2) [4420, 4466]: 8.542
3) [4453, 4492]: 7.816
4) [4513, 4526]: 6.871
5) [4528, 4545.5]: 7.102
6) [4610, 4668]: 9.723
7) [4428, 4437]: 8.422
